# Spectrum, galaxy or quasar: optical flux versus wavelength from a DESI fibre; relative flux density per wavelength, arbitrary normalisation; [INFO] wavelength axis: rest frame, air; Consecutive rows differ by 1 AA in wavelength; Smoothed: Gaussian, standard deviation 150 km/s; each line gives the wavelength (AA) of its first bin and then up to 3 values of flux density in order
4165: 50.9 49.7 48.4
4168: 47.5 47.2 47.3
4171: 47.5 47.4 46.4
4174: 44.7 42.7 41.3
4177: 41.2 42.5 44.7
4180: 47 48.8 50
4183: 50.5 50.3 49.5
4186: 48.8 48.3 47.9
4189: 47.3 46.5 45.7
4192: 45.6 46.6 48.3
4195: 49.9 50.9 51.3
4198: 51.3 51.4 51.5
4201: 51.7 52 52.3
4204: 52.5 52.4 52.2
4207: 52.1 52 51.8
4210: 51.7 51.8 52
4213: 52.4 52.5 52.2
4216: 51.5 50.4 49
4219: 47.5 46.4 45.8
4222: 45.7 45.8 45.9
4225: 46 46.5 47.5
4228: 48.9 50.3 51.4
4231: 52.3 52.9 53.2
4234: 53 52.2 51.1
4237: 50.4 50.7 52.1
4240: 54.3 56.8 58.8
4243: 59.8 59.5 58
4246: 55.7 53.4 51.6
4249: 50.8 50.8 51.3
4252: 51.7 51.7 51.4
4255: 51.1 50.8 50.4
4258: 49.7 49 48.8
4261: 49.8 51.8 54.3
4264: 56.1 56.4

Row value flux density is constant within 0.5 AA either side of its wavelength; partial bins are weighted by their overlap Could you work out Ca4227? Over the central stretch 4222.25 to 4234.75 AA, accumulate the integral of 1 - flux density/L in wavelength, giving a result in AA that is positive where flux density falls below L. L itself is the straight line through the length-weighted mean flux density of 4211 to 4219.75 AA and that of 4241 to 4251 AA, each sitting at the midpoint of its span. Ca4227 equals 0.78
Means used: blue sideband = 50.9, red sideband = 55.2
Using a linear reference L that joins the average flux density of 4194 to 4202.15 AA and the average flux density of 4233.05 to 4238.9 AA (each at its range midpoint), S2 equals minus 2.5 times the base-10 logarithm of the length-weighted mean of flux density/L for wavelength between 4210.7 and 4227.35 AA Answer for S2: 0.057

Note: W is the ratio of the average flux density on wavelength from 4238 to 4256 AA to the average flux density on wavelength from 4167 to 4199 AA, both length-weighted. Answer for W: 1.1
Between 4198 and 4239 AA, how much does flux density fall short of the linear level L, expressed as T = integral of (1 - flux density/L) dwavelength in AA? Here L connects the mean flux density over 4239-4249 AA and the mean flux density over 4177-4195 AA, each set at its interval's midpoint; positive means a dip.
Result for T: 1.3 AA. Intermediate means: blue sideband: 47.4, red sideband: 55.9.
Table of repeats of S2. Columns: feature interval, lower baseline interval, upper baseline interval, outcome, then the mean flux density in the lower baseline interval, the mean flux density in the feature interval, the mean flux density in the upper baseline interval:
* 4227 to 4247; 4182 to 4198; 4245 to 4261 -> -0.06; 48.6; 53.6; 51.4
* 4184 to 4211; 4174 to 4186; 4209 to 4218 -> -0.02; 46.3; 50.1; 51.7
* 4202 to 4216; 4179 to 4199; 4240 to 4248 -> -0.01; 48.6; 52.1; 56.9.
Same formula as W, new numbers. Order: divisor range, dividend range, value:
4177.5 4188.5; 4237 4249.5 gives 1.14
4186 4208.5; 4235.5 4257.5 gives 1.07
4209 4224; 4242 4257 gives 1.08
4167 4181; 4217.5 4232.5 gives 1.06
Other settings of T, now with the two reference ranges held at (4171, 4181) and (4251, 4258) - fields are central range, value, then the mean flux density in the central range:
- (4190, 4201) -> -0.72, 49.2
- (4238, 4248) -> -1.16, 56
